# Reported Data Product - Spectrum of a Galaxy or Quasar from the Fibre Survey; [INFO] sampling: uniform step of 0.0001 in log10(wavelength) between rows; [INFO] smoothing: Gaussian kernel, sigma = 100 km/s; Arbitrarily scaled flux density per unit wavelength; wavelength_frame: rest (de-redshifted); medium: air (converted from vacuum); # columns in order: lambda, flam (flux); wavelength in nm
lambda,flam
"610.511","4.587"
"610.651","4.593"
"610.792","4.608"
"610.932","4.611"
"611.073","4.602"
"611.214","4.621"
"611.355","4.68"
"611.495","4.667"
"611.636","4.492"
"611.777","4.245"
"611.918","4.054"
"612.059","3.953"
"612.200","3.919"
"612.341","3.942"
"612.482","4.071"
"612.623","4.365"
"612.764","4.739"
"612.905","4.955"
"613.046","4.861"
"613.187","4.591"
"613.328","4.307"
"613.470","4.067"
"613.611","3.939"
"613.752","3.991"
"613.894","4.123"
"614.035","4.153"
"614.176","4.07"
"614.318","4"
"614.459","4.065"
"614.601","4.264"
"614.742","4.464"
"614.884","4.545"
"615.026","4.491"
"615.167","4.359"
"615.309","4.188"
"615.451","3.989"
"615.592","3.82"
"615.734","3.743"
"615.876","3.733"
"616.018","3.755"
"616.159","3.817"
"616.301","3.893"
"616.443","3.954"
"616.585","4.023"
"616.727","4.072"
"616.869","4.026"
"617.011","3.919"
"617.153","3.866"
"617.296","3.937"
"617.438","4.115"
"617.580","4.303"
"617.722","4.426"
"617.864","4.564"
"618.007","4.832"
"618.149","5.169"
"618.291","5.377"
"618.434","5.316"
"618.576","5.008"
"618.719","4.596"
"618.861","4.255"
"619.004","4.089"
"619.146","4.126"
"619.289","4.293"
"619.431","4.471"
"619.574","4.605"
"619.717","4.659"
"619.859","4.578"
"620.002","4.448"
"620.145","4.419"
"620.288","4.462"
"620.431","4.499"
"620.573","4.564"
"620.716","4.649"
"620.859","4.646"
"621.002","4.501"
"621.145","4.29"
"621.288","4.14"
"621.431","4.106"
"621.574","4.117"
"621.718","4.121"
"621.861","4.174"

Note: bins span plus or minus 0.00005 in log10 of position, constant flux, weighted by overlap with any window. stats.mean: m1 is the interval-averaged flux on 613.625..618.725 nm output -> 4.24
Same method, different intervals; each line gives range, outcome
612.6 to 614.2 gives 4.36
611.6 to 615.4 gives 4.26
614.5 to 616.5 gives 4.07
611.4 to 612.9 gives 4.28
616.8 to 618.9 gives 4.52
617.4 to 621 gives 4.58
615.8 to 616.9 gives 3.91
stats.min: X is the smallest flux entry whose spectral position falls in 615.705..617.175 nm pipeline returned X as 3.733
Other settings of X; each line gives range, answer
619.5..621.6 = 4.106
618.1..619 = 4.255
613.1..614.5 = 3.939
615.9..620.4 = 3.755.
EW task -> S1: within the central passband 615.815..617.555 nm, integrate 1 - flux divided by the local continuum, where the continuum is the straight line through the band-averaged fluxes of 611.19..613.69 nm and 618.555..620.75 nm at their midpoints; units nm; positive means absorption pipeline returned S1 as 0.19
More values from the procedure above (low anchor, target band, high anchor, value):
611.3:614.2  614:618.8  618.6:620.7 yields 0.130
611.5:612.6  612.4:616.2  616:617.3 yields -0.155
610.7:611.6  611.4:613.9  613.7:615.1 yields 0.076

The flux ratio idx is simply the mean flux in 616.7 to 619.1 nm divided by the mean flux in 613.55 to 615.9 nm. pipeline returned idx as 1.1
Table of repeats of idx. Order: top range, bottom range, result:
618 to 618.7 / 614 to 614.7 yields 1.24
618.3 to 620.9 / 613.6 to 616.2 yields 1.12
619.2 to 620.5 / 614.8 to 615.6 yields 1.05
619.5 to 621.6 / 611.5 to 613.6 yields 1.03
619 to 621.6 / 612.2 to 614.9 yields 1.03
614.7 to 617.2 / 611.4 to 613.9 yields 0.94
